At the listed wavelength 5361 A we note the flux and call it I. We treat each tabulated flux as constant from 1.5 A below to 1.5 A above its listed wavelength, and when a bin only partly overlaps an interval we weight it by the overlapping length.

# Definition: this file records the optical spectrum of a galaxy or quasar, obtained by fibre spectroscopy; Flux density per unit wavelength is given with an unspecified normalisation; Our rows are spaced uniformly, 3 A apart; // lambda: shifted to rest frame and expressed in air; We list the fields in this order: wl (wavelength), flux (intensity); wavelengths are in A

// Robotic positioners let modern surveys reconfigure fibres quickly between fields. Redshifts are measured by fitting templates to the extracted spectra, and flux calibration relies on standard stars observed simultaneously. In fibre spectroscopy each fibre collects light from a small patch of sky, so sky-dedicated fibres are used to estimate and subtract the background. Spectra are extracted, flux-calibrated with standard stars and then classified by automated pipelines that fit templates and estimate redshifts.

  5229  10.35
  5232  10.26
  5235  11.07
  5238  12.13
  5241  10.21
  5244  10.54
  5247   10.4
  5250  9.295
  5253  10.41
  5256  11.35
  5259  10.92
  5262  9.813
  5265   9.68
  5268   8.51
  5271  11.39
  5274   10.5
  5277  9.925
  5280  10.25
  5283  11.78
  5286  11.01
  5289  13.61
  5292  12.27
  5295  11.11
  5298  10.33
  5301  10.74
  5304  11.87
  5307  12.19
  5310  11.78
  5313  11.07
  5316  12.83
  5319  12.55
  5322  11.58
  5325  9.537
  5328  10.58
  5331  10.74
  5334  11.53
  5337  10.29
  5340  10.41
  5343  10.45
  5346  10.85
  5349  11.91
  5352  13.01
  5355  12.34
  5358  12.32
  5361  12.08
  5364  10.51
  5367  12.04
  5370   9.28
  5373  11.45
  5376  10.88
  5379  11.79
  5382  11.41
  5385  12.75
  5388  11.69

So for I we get 12.08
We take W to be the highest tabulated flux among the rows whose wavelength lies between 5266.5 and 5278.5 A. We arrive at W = 11.39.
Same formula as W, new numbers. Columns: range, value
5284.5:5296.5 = 13.61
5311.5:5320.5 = 12.83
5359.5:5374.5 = 12.08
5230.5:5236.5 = 11.07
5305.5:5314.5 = 12.19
